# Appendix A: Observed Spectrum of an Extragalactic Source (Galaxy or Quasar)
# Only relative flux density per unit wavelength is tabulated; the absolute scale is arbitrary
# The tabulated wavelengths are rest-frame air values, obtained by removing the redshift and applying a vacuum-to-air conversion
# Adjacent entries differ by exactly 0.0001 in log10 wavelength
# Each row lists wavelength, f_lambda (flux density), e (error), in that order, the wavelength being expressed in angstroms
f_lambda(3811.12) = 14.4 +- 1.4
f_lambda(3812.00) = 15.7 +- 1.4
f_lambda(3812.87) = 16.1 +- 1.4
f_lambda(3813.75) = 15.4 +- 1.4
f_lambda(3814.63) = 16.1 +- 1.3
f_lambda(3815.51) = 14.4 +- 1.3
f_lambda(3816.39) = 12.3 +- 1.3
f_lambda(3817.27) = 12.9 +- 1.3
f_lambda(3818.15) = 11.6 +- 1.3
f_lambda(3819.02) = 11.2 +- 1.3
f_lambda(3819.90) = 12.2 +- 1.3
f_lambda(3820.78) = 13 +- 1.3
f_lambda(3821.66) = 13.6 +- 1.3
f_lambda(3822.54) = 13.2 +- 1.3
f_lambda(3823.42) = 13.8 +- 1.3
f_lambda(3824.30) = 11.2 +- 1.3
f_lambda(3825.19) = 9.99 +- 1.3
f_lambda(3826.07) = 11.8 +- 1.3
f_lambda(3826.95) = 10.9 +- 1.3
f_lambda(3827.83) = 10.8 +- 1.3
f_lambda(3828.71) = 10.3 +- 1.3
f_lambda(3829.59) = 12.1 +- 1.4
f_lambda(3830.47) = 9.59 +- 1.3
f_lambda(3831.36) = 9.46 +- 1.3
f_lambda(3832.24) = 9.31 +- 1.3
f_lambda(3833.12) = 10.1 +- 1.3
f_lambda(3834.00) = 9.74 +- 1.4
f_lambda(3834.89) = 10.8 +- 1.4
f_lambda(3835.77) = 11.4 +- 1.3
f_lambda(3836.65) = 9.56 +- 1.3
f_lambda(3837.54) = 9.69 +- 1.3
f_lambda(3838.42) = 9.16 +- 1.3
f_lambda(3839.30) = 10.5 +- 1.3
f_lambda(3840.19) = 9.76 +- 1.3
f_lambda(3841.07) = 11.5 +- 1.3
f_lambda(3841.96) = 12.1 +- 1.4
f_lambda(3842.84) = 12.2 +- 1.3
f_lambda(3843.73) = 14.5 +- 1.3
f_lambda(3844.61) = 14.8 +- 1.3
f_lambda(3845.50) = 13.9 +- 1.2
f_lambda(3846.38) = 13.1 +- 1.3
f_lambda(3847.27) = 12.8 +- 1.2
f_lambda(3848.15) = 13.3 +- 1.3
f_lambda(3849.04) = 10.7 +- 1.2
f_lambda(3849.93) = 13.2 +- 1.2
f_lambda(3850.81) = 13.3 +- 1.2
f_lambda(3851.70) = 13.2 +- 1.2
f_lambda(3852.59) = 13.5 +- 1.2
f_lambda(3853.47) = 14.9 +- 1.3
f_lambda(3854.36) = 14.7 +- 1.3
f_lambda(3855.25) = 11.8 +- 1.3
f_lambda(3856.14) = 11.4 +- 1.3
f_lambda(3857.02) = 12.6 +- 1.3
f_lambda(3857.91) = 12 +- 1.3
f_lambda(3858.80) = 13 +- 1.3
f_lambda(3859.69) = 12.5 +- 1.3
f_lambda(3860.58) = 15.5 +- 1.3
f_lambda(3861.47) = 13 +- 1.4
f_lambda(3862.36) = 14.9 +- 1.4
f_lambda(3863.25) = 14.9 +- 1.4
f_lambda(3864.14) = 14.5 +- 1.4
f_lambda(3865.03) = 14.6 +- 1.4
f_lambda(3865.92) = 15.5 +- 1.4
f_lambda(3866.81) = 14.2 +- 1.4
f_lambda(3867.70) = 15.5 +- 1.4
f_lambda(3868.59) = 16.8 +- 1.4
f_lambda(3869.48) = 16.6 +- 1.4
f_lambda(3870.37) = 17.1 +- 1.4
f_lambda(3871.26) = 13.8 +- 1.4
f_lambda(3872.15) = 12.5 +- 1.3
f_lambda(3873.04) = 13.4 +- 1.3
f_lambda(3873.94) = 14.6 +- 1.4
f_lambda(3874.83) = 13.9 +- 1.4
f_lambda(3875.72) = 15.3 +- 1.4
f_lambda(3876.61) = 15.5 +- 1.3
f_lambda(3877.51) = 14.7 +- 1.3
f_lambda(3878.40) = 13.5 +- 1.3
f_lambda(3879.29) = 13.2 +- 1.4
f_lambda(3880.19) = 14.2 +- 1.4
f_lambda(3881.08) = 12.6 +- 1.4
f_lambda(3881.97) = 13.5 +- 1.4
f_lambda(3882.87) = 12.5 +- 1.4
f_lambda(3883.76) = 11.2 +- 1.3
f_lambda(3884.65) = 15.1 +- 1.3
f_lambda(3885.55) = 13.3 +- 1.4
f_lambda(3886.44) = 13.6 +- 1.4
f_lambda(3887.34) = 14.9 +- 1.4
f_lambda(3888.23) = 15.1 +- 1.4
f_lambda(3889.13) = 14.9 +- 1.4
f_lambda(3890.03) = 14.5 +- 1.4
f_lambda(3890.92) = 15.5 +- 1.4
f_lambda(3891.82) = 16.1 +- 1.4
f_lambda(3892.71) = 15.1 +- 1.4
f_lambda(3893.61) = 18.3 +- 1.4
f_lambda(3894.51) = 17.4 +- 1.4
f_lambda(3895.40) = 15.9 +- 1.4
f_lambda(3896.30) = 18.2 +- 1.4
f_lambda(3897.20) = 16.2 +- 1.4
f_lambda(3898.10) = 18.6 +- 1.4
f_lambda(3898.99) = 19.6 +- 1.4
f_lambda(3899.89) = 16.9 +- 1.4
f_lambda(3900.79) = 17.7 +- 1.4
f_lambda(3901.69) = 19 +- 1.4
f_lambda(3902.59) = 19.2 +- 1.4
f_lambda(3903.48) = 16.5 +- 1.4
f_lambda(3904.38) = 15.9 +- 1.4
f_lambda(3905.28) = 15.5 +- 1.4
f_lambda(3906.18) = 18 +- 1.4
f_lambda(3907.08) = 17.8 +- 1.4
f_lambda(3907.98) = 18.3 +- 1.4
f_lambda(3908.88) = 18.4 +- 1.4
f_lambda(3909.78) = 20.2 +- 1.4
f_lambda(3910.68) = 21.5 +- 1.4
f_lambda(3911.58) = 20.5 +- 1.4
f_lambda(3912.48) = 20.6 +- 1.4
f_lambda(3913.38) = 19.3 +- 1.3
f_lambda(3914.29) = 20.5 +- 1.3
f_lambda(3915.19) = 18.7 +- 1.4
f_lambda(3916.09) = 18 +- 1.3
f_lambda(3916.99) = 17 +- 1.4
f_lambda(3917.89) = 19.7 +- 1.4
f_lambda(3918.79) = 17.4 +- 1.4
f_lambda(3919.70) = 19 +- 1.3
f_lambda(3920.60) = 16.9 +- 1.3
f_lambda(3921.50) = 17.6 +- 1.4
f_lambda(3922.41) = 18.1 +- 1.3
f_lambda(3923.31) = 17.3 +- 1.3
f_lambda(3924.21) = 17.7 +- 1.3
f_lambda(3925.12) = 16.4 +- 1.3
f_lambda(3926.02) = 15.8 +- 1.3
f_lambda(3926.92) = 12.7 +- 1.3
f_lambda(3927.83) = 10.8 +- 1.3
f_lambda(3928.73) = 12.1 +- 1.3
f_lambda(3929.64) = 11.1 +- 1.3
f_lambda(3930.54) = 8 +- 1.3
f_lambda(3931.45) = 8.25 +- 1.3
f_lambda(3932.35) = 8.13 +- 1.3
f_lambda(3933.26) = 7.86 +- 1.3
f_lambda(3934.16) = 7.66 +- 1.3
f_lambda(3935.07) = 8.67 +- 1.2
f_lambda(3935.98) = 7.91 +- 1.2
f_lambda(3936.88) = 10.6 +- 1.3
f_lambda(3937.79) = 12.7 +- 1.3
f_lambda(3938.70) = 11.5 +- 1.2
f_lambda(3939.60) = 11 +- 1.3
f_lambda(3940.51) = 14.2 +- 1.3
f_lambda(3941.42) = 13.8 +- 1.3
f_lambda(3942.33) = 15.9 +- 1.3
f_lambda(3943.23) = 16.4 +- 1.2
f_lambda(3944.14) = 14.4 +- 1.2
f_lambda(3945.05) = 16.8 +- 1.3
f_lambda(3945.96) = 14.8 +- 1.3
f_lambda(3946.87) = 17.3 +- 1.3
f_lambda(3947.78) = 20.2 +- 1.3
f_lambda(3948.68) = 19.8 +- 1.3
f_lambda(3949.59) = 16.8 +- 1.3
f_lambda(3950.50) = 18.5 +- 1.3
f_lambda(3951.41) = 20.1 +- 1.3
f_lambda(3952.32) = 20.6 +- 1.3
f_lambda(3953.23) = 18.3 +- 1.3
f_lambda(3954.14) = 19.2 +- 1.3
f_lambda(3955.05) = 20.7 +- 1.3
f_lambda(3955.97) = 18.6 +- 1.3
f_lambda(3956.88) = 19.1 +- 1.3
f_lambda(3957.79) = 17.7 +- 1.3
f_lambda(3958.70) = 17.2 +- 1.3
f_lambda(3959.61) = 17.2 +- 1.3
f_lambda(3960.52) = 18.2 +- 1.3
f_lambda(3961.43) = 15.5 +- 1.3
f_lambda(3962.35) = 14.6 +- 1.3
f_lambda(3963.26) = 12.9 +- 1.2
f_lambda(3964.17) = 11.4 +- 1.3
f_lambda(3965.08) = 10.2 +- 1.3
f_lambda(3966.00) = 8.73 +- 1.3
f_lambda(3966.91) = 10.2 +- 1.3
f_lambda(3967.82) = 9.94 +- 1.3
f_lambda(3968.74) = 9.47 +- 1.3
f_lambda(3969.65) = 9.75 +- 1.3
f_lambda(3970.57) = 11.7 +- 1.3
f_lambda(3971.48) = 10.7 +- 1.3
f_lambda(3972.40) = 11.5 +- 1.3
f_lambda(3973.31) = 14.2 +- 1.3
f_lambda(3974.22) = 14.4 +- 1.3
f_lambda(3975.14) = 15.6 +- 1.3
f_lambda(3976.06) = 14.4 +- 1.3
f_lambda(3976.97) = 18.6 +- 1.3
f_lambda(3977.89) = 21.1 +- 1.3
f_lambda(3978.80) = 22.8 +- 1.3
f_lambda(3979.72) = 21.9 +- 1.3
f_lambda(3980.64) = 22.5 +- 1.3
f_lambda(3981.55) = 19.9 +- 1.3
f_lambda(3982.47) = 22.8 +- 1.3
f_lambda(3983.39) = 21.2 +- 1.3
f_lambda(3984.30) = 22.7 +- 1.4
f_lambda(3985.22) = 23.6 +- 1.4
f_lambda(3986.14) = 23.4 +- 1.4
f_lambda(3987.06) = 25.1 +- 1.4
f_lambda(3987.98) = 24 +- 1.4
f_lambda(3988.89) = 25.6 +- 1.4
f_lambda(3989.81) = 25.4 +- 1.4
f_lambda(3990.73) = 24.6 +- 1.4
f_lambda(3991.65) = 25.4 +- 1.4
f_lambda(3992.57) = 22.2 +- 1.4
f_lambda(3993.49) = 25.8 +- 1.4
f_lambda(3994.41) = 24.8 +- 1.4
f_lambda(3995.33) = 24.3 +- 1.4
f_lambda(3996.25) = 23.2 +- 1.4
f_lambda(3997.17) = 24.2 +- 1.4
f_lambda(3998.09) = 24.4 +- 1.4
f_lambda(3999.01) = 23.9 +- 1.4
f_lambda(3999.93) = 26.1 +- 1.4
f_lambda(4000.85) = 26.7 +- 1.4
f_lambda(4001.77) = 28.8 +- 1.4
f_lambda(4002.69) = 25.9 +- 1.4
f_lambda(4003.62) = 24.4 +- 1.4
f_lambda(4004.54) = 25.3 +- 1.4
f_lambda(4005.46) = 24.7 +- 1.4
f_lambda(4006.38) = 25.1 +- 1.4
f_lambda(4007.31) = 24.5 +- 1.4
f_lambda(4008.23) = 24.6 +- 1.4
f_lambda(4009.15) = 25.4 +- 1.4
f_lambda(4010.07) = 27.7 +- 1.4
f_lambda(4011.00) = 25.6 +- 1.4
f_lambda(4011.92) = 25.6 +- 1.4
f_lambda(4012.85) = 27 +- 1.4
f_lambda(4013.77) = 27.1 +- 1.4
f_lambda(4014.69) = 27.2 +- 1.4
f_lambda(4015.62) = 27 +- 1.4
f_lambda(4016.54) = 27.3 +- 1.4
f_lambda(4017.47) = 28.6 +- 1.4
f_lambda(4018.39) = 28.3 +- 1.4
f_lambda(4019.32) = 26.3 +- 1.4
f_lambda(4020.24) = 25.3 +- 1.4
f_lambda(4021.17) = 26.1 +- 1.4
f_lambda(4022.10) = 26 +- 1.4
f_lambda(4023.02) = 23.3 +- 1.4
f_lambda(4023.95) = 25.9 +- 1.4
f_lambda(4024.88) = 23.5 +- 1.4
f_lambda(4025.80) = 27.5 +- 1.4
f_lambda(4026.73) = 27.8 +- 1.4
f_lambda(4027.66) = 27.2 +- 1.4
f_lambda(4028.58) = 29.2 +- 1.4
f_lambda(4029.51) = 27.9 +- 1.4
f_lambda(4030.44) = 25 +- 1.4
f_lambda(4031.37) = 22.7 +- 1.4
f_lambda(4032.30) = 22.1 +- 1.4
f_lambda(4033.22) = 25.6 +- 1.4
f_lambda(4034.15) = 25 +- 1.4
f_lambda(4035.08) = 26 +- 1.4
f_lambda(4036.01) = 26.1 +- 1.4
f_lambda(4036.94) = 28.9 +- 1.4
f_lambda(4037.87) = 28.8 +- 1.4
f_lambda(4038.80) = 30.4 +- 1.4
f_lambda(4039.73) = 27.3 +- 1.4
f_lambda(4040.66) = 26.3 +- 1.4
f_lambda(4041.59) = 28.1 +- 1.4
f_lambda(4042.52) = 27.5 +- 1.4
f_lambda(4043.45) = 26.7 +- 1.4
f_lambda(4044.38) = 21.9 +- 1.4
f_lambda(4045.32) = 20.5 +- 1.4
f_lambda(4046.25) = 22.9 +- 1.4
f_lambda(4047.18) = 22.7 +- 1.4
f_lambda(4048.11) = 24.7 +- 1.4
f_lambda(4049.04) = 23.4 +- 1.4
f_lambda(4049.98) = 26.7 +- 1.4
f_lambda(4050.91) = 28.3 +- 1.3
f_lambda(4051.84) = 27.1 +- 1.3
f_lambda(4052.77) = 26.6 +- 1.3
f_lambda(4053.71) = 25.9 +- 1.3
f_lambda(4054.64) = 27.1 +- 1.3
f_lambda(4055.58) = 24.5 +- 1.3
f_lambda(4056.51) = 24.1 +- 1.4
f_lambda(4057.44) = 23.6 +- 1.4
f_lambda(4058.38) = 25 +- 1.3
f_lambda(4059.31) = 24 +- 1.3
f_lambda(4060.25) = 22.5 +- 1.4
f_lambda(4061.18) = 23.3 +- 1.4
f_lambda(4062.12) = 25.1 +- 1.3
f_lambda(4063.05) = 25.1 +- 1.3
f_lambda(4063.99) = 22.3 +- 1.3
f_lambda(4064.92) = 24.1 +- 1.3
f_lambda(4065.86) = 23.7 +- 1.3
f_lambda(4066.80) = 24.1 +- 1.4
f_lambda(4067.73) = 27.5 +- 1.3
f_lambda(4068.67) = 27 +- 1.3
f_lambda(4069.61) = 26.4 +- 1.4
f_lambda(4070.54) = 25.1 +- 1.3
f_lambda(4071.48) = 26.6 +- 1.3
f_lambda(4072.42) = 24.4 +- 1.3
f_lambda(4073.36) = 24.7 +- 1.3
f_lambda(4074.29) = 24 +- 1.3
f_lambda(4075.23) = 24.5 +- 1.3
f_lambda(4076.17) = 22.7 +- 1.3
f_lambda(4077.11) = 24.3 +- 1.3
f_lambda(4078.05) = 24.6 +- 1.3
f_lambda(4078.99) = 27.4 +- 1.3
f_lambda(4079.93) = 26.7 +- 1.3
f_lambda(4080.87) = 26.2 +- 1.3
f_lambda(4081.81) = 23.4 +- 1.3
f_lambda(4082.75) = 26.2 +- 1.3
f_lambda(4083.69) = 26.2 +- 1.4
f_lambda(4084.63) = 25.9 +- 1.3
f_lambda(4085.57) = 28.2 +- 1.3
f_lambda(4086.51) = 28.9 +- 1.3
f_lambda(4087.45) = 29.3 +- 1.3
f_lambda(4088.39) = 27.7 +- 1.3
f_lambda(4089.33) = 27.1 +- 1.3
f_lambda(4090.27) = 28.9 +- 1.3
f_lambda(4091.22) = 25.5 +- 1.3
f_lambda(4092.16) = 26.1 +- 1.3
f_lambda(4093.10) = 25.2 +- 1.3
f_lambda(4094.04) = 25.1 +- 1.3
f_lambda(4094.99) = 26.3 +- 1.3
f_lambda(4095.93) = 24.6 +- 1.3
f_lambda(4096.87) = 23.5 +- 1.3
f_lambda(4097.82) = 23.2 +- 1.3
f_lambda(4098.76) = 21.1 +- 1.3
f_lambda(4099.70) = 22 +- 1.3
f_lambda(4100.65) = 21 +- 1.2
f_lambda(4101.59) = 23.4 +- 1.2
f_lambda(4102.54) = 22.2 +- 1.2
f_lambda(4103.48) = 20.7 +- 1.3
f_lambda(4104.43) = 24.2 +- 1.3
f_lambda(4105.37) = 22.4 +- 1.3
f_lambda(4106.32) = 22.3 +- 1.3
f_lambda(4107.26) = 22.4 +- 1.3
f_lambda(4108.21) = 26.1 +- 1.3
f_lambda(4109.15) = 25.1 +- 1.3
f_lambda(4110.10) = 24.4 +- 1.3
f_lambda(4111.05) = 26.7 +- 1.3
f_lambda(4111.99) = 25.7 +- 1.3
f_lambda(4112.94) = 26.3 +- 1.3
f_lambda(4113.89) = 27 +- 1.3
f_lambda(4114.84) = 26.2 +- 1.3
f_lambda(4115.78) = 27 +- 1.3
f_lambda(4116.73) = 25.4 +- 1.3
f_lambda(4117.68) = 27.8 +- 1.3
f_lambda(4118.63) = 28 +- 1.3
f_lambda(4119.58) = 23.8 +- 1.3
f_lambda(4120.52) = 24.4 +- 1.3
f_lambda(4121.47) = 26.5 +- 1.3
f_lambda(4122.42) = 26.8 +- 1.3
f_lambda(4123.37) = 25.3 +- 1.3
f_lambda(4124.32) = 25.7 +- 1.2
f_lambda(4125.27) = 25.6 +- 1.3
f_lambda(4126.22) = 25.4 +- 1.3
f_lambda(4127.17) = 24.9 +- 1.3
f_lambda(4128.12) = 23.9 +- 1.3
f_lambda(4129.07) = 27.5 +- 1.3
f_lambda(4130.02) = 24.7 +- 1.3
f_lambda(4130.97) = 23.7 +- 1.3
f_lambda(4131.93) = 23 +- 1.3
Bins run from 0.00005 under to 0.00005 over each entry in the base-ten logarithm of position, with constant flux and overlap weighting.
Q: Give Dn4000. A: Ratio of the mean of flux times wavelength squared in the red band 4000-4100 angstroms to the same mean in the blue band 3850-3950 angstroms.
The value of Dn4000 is 1.8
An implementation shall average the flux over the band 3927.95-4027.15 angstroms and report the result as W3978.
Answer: 19.5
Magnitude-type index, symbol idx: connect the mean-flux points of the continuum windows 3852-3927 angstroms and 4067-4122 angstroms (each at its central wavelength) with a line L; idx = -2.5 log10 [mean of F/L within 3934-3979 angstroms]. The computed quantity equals 0.26 mag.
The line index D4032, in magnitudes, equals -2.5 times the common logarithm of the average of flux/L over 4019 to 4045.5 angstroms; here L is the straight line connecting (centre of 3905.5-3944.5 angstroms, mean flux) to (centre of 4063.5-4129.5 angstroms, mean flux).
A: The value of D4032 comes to -0.21 mag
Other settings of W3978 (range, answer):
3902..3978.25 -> 15.4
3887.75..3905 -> 16.9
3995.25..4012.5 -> 25.3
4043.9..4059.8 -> 24.6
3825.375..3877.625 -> 12.8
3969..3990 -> 19.1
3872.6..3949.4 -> 15.4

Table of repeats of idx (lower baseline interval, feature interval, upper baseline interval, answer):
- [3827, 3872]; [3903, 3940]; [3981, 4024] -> 0.20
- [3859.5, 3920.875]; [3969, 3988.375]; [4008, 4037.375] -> 0.23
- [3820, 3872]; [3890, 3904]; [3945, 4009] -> -0.12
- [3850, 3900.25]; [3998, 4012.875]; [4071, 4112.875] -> -0.22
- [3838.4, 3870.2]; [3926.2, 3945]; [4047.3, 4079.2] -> 0.50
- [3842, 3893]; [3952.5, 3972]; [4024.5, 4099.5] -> 0.33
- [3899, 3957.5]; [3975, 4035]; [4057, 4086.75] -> -0.18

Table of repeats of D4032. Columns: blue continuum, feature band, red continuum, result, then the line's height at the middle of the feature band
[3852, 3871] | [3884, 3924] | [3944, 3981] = -0.162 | 15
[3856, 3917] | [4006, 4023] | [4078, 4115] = -0.219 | 21.5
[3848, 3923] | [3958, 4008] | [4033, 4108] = 0.050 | 20.7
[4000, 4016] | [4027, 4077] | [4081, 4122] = 0.013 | 25.6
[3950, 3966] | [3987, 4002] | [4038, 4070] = -0.238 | 20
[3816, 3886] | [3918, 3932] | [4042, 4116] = 0.140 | 16.8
